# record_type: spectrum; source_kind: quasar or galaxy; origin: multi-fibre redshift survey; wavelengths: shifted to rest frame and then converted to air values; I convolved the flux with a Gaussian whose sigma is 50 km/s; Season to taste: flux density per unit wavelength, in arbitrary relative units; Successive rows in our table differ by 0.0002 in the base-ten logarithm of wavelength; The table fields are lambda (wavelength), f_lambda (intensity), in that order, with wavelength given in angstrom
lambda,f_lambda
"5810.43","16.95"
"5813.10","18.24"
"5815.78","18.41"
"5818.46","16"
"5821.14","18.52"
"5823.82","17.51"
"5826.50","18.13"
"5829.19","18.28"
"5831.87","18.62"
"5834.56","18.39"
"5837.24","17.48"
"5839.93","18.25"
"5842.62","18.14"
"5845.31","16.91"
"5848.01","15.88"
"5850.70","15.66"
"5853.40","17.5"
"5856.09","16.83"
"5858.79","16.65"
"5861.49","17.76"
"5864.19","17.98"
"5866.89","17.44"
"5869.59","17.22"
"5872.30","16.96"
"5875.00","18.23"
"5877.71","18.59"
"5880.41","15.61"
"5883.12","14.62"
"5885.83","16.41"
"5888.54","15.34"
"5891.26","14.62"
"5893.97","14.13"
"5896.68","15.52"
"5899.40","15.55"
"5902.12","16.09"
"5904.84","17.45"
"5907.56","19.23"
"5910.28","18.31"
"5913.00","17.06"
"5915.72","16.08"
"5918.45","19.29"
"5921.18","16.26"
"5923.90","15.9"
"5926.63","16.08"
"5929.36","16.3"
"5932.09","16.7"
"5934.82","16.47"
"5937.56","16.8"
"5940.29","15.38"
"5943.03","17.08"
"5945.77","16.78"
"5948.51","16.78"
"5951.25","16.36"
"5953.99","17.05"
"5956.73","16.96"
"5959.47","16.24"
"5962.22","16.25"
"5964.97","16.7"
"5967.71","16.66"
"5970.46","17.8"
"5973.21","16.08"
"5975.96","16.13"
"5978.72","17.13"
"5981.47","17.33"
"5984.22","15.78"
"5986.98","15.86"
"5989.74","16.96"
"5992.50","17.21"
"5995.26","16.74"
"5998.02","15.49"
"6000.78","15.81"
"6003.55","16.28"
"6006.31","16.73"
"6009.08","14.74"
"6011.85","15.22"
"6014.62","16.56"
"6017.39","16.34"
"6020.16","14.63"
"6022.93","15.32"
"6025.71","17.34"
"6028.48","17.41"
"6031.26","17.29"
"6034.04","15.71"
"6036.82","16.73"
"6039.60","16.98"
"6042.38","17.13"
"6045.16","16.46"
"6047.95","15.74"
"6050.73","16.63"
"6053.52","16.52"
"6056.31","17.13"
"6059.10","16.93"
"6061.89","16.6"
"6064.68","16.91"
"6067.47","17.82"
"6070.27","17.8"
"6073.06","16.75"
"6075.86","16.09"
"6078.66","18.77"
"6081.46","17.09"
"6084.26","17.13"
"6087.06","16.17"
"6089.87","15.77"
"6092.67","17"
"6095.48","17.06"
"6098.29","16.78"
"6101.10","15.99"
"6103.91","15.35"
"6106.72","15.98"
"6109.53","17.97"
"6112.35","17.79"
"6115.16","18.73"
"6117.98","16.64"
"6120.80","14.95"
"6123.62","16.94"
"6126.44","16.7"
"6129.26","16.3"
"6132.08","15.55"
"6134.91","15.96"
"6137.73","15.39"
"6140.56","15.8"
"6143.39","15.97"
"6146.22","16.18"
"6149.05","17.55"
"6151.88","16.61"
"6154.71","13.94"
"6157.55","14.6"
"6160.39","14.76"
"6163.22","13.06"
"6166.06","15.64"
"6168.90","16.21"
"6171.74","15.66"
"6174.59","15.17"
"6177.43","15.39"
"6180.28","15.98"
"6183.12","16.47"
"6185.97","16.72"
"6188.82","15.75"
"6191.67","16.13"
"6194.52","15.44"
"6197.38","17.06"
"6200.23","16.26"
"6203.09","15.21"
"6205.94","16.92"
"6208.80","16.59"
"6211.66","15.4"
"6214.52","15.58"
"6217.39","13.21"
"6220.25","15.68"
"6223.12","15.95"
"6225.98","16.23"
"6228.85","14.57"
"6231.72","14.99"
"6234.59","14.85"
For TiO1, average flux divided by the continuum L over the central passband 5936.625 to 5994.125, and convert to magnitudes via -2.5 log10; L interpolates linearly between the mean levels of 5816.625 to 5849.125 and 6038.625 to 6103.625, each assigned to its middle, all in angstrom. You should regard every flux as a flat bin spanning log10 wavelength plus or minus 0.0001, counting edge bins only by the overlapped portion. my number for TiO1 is 0.04 mag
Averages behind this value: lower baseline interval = 17.7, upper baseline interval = 16.8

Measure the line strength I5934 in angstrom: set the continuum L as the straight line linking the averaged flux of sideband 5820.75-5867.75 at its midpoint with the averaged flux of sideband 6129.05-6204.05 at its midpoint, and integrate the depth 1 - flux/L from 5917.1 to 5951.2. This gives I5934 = 0.78 angstrom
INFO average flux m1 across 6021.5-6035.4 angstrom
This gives 16.6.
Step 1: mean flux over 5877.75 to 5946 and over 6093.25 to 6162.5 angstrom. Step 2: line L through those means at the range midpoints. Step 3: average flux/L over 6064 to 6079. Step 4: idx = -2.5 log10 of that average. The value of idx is -0.07 mag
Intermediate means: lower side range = 16.4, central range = 17.3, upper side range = 16.2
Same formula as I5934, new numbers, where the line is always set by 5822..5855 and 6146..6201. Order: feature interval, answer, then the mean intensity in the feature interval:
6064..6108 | -1.6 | 16.8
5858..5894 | 1.5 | 16.6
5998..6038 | 1.1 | 16.1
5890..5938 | 1.7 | 16.5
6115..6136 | -0.5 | 16.3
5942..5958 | 0.1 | 16.8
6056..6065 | -0.3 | 16.9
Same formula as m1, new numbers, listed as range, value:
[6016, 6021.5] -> 15.5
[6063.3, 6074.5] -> 17.3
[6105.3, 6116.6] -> 17.6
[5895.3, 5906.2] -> 16.1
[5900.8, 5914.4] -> 17.6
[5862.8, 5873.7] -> 17.4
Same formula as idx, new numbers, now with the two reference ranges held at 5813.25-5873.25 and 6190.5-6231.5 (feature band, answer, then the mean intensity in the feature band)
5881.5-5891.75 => 0.13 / 15.3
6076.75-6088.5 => -0.06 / 17.2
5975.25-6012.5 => 0.03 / 16.3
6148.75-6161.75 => 0.05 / 15.3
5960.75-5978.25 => 0.02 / 16.6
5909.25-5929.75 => 0.01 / 16.9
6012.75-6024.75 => 0.06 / 15.7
